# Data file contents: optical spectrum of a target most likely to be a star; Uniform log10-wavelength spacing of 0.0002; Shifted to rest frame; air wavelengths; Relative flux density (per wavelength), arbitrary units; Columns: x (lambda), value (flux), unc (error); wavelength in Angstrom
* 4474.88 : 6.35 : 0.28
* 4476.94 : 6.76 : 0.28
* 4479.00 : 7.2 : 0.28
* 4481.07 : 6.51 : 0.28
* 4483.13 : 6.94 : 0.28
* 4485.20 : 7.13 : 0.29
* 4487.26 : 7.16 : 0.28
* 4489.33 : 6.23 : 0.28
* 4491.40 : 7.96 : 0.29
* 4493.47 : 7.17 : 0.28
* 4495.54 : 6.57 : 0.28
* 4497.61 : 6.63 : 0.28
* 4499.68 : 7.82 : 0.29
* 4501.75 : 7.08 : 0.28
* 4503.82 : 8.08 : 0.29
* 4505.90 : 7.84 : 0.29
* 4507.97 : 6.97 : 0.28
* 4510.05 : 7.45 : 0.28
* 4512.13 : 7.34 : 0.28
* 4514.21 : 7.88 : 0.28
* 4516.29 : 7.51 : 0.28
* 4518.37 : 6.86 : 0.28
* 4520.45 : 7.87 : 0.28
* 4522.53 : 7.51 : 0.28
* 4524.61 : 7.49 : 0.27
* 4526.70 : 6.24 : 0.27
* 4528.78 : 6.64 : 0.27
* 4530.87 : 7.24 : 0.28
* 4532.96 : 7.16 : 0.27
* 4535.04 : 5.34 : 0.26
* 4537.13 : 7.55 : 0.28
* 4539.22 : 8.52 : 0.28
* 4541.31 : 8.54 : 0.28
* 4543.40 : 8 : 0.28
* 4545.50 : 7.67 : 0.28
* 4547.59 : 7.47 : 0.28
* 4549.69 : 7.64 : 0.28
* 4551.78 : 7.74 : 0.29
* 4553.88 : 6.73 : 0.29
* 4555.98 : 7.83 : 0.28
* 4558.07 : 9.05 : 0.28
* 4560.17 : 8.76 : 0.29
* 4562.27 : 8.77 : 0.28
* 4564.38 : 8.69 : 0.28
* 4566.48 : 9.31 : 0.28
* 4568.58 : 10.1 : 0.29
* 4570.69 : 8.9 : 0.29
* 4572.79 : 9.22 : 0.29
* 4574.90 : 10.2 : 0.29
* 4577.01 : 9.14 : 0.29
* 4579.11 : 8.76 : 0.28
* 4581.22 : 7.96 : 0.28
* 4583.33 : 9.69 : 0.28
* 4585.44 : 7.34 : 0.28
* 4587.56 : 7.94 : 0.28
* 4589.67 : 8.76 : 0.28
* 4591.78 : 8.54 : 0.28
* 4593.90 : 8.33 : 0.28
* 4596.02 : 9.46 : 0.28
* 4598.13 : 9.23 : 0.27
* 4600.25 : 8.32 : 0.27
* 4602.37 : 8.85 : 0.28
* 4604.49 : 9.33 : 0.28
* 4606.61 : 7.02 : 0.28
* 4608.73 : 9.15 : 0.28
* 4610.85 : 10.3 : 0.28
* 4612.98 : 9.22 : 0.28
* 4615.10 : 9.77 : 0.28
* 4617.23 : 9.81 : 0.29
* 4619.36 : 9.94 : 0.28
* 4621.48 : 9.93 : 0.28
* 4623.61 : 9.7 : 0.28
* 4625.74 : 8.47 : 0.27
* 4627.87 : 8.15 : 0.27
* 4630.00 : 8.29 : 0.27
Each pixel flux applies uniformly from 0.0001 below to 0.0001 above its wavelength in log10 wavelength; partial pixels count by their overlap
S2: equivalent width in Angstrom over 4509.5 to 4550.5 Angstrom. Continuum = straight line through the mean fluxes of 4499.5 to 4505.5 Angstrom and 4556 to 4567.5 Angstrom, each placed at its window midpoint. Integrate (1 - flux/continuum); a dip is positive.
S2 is 4.00 Angstrom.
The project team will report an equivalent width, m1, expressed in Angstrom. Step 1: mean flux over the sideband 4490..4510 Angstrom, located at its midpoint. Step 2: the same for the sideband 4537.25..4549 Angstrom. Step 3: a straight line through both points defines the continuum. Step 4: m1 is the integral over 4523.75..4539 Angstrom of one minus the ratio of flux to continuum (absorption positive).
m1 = 1.8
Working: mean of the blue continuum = 7.33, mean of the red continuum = 7.98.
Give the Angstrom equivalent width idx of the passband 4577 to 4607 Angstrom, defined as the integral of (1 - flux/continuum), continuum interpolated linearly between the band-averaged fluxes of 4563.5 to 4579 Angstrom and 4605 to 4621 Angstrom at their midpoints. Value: 2.4 Angstrom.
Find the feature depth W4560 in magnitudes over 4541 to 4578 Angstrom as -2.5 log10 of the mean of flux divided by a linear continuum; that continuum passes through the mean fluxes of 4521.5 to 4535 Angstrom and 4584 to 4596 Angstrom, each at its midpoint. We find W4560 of -0.12 mag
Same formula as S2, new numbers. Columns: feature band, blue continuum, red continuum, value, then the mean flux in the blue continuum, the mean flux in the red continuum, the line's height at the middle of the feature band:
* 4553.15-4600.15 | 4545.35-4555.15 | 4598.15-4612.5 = -3.8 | 7.44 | 8.87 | 8.12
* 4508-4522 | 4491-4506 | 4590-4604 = 0.3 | 7.34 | 8.81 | 7.59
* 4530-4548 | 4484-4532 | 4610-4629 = 0.8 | 7.24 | 9.46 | 7.86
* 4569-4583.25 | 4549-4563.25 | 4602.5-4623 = -1.0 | 8.09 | 9.37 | 8.54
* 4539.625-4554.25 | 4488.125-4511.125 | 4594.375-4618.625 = 0.6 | 7.25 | 9.12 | 8.08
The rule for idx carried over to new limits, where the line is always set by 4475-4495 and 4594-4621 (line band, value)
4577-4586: 0.1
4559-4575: -1.4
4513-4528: 0.6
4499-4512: -0.3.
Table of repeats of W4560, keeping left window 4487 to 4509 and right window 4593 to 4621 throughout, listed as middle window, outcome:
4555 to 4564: -0.038 mag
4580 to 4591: 0.054 mag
